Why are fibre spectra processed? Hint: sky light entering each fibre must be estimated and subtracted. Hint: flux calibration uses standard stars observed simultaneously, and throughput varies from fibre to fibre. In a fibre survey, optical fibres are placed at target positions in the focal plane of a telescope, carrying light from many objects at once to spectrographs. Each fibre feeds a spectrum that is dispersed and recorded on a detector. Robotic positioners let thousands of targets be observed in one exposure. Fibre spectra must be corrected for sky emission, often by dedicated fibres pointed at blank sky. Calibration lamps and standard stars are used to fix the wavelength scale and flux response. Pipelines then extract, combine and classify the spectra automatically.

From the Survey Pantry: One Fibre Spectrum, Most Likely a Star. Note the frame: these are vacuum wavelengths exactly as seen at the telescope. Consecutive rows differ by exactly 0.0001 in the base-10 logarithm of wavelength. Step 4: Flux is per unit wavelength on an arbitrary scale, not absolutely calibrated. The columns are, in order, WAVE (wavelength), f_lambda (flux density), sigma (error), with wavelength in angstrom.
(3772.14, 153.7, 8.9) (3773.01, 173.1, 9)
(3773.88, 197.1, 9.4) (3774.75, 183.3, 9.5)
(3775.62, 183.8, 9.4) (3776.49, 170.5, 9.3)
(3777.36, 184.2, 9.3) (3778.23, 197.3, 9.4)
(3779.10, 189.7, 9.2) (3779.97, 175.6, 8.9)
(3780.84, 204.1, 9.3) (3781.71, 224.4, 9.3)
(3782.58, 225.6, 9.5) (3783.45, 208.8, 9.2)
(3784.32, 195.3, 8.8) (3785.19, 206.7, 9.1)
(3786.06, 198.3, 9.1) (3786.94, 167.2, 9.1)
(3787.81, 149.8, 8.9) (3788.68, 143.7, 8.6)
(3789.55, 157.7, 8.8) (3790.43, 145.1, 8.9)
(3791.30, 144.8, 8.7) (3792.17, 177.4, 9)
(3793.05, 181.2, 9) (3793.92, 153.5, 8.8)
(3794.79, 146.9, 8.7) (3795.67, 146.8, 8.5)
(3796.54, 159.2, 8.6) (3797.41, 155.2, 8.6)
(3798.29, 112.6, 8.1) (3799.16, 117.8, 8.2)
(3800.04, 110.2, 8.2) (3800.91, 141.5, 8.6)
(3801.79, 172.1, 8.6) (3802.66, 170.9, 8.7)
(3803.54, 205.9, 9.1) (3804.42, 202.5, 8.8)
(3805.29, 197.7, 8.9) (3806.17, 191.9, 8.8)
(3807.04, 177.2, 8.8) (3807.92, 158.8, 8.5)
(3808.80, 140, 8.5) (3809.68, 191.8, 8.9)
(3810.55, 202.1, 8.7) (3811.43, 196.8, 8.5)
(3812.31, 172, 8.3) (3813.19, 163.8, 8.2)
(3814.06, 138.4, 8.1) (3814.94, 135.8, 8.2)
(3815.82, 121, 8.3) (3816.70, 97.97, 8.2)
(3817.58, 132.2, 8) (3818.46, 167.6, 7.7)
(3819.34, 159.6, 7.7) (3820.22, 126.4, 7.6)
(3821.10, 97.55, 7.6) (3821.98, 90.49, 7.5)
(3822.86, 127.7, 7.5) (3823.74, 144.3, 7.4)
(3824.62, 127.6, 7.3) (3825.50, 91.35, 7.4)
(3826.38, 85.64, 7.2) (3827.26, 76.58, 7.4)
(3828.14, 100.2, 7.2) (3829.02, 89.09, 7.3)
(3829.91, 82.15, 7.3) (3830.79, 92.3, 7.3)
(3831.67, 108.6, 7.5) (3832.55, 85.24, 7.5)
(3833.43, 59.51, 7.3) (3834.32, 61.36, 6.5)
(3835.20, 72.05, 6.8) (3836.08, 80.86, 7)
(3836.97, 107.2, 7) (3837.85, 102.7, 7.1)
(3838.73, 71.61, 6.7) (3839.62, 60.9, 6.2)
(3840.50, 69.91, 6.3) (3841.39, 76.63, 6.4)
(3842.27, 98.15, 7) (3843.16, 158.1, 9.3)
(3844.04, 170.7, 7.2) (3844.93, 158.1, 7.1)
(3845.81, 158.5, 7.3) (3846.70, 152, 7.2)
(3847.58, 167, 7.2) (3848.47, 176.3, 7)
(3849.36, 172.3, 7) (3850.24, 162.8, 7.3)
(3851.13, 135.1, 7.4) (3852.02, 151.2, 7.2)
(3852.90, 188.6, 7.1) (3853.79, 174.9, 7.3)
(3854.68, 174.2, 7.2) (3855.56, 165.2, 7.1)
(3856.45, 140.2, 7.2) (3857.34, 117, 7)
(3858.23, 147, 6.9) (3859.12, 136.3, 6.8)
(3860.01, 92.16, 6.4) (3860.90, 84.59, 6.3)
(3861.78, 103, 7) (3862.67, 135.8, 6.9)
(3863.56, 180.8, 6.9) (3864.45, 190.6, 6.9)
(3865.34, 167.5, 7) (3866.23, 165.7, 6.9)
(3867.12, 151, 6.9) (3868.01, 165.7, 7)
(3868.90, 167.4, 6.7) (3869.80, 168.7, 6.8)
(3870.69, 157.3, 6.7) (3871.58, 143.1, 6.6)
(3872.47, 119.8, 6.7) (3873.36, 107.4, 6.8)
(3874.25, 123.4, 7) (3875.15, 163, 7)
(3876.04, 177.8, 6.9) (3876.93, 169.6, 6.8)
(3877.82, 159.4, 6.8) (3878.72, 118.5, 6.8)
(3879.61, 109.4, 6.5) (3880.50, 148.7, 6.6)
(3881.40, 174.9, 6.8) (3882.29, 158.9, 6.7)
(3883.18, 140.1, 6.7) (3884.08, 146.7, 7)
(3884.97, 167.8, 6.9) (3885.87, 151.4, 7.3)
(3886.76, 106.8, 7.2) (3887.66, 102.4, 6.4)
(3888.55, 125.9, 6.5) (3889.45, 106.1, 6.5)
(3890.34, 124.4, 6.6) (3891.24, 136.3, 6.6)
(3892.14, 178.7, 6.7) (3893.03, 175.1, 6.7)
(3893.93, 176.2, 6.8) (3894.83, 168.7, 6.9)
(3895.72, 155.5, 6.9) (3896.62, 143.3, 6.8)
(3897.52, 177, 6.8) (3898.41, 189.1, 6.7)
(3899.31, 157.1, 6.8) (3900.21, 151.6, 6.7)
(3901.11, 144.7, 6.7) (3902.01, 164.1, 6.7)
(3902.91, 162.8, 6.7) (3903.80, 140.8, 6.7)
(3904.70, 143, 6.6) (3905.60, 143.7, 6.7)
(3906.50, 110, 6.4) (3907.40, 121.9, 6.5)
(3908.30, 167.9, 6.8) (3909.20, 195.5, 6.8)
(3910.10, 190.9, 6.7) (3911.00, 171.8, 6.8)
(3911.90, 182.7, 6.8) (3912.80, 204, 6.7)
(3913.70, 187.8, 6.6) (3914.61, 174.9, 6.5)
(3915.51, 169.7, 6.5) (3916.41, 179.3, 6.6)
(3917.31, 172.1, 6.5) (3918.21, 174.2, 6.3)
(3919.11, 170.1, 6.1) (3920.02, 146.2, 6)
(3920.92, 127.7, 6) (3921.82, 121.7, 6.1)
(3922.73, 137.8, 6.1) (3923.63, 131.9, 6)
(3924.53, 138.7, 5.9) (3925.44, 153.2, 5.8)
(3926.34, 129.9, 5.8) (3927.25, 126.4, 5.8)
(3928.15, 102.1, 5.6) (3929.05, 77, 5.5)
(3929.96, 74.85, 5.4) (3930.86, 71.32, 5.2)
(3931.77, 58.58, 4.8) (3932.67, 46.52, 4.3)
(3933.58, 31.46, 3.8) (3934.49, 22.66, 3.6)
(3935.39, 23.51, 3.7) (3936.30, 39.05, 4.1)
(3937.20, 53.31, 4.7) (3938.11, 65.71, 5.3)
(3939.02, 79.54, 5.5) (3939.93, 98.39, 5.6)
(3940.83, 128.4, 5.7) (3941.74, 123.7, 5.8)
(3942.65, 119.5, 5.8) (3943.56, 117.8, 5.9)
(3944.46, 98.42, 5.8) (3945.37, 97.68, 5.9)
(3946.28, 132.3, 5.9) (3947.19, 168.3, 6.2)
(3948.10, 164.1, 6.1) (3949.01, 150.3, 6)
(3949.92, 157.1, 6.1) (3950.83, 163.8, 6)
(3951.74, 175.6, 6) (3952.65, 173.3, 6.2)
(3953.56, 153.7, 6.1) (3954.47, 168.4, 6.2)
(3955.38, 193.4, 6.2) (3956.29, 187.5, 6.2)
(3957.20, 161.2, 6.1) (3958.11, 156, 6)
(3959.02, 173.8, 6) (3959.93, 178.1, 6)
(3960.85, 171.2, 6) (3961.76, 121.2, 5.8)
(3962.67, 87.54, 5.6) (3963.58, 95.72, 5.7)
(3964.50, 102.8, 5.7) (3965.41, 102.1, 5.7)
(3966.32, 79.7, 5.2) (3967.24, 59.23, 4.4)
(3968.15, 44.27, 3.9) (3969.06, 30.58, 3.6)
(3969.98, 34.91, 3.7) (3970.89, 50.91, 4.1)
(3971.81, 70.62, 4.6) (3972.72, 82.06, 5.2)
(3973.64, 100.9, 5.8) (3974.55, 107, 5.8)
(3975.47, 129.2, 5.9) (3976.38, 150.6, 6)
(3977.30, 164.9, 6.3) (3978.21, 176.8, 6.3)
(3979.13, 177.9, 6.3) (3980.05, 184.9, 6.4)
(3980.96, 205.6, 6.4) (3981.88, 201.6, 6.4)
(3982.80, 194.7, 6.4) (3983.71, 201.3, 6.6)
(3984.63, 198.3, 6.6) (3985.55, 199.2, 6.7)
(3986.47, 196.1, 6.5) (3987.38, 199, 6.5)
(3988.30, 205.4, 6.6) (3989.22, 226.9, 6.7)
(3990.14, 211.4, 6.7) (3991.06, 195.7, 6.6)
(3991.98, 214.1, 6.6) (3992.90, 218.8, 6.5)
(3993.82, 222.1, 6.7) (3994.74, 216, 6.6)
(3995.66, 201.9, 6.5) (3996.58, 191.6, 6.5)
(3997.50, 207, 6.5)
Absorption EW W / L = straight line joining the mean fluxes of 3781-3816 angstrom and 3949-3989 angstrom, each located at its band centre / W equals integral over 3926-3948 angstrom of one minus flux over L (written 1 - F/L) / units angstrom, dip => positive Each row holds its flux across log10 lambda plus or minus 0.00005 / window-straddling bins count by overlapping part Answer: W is 8.96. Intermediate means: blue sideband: 168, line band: 88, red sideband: 144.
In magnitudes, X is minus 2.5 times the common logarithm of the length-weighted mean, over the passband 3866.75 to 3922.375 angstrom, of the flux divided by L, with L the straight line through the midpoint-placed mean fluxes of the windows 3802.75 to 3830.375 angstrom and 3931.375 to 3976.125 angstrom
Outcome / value -0.24 mag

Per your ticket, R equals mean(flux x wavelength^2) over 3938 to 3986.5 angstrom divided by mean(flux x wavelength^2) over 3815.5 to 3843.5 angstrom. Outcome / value 1.4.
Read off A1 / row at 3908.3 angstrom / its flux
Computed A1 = 167.9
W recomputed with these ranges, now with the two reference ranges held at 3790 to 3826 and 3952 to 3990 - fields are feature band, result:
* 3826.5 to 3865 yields 6.8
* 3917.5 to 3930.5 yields 1.5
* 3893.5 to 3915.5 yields -2.5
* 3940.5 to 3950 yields 0.9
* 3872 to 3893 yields 1.1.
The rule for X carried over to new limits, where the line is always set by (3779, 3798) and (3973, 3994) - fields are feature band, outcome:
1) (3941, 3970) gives 0.366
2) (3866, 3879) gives 0.188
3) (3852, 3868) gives 0.198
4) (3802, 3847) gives 0.351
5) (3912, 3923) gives 0.104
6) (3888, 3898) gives 0.189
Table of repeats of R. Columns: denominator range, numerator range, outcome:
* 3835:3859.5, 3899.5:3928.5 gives 1.19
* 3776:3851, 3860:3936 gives 1.02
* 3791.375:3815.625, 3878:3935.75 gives 0.90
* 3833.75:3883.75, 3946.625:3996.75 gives 1.19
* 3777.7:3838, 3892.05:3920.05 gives 1.20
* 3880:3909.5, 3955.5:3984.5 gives 0.90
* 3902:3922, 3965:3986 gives 0.82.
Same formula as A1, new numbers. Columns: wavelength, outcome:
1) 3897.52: 177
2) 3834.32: 61.36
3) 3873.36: 107.4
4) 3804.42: 202.5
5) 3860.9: 84.59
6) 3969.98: 34.91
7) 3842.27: 98.15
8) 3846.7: 152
